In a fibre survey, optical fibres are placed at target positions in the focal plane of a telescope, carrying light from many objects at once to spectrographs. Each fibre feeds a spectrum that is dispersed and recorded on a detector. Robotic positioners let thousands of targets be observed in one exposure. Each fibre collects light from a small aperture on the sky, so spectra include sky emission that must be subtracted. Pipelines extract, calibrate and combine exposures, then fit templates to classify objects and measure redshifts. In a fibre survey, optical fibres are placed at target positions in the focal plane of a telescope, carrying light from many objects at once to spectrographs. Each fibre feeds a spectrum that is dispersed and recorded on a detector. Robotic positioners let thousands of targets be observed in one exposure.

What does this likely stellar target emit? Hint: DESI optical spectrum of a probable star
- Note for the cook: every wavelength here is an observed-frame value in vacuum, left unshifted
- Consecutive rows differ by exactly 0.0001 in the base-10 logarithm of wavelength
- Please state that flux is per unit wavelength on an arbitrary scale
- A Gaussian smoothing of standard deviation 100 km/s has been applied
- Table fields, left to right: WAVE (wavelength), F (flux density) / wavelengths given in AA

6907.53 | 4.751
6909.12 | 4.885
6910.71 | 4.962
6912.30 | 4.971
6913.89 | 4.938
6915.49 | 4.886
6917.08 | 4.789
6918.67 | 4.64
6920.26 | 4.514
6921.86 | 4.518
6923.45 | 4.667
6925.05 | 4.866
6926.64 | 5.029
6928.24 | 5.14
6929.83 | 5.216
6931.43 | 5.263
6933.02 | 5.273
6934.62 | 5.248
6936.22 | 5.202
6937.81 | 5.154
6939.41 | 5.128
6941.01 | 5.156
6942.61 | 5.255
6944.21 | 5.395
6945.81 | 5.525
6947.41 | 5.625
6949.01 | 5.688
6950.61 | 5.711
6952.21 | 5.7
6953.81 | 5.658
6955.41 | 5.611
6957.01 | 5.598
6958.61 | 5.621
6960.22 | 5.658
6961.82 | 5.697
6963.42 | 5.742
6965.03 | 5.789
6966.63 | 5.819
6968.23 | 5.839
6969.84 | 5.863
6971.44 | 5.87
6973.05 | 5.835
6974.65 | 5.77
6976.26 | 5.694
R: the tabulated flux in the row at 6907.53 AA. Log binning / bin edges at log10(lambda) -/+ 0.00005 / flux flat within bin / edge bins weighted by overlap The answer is 4.751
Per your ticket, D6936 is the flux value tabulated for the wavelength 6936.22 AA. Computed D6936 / 5.202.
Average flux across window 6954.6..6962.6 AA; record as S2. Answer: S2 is 5.64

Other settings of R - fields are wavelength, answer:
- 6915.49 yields 4.886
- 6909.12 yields 4.885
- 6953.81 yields 5.658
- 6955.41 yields 5.611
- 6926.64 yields 5.029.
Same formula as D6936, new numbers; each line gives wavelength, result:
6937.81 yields 5.154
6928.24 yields 5.14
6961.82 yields 5.697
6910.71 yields 4.962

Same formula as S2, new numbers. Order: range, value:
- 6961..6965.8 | 5.74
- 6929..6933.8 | 5.26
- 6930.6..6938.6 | 5.23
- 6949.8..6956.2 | 5.67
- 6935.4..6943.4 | 5.18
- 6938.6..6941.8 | 5.14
